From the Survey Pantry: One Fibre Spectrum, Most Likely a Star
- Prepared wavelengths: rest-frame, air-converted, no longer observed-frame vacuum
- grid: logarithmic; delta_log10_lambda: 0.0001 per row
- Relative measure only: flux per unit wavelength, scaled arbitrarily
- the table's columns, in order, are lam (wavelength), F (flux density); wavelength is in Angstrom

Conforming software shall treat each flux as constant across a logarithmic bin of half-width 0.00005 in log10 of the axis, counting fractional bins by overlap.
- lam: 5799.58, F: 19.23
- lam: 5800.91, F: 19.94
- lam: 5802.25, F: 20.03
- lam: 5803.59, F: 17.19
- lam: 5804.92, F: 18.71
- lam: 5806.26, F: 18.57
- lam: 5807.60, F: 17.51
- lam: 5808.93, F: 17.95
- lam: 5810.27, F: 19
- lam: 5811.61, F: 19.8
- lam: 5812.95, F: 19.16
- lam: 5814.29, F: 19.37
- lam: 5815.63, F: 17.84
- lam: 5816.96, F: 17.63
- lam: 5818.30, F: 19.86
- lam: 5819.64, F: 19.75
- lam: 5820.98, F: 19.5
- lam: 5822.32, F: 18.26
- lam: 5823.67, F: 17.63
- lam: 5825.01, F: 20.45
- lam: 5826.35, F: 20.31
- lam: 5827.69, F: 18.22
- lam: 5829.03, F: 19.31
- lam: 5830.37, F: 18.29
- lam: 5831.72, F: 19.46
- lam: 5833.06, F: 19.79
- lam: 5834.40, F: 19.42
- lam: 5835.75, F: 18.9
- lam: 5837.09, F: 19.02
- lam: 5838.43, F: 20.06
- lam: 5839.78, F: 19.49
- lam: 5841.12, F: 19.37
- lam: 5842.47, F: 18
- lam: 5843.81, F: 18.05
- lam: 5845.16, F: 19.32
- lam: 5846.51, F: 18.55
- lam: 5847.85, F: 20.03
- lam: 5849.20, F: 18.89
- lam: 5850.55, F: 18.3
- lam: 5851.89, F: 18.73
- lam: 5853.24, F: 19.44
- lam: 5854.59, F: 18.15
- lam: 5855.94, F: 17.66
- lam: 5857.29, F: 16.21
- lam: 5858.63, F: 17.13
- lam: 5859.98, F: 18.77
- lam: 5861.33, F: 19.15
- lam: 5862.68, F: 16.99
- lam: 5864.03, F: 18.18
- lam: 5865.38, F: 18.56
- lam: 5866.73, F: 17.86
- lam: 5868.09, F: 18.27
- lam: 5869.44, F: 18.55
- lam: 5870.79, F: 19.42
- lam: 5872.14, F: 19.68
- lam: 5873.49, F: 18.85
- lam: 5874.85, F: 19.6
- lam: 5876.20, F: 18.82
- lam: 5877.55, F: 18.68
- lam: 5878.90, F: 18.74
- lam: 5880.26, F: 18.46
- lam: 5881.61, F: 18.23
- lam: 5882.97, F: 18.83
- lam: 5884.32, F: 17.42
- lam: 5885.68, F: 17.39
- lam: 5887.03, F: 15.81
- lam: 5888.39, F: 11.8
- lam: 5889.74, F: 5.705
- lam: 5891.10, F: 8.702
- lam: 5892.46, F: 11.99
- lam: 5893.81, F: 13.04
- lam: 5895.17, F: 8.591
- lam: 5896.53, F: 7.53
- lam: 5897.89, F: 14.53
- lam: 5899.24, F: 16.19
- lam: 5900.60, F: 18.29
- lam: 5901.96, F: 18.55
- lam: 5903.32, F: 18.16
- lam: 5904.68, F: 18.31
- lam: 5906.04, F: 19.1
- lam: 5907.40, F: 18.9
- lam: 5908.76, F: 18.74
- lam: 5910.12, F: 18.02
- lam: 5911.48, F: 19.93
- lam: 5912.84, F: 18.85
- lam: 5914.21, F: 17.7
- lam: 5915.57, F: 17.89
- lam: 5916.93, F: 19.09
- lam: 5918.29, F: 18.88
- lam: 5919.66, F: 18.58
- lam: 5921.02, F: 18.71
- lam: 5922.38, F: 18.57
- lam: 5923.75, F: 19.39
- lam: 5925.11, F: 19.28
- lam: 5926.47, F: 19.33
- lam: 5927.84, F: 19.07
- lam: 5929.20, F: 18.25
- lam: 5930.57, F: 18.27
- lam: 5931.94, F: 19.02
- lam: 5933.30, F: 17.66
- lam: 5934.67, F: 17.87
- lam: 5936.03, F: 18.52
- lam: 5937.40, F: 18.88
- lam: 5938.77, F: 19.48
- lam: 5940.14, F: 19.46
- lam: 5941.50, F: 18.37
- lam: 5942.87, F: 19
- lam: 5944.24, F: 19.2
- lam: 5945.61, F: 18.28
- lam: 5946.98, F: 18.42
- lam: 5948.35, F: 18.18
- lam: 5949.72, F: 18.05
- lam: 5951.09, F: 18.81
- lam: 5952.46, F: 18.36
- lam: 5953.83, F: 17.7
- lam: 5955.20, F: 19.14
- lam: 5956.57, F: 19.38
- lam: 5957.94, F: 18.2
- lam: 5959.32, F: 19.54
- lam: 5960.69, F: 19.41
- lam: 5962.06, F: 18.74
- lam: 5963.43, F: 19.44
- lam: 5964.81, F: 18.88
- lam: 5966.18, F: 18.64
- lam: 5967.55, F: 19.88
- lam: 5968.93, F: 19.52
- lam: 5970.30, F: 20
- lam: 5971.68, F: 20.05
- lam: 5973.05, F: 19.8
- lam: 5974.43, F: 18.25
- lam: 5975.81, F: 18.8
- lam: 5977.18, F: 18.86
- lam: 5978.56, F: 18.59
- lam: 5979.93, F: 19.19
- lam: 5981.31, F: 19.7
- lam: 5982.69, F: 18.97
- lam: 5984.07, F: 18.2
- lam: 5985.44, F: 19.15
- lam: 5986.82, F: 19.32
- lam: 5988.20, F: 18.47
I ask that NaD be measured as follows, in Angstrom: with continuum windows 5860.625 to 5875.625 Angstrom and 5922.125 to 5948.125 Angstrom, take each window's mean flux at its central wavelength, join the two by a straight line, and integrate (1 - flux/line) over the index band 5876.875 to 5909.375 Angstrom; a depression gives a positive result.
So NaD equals 5.6 Angstrom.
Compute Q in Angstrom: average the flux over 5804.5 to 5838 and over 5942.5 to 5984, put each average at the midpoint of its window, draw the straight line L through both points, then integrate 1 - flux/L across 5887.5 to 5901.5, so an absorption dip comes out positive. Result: 5.3 Angstrom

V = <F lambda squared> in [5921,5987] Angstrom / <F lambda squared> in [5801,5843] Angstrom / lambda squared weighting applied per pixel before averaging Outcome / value 1.04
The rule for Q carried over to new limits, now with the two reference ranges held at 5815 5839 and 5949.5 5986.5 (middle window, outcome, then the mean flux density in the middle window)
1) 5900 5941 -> 0.78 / 18.7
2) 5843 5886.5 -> 1.43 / 18.5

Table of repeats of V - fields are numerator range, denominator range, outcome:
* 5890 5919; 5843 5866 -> 0.89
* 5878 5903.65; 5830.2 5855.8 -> 0.78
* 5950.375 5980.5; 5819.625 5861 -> 1.06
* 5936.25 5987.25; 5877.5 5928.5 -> 1.16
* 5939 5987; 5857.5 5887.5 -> 1.07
